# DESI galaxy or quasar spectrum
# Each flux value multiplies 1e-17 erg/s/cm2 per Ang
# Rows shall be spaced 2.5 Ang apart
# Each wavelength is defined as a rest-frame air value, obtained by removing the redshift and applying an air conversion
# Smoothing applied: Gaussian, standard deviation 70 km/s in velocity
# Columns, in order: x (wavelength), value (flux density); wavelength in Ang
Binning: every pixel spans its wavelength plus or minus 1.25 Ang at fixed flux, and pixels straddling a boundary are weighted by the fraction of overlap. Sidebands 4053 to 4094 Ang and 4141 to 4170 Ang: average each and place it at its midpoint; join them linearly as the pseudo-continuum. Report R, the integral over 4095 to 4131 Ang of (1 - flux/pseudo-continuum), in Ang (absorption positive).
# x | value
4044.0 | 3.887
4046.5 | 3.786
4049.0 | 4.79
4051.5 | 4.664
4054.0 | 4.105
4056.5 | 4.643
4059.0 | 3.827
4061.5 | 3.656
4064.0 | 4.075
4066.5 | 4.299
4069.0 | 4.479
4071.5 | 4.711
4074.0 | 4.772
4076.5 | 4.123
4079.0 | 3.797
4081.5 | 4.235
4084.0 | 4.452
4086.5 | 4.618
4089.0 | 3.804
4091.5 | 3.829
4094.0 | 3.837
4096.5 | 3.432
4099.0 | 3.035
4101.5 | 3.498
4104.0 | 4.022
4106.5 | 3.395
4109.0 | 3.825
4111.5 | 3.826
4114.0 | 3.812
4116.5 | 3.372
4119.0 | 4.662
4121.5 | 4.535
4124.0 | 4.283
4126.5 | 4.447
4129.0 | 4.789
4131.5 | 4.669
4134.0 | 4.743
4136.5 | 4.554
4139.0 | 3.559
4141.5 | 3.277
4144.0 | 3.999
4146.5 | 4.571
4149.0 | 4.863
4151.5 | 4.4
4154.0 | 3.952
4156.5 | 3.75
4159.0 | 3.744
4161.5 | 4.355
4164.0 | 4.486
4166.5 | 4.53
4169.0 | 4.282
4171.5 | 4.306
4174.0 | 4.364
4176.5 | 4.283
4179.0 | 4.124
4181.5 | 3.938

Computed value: 2.3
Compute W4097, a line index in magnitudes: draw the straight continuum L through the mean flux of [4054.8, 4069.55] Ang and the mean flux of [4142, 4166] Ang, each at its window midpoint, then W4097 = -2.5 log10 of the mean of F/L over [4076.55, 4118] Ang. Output 0.097 mag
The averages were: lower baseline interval 4.15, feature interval 3.81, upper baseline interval 4.21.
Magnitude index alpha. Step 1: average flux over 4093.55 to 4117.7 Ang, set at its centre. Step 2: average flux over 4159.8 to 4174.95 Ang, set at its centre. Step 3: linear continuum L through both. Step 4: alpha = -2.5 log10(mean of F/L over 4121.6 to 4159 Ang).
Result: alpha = -0.06 mag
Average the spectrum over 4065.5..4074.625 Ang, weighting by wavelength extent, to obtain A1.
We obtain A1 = 4.56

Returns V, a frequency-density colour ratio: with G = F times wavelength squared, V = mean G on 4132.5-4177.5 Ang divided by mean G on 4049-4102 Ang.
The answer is 1.07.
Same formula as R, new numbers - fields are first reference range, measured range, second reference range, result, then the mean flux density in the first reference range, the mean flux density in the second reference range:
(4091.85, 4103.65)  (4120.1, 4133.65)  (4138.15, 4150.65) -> -2.4 Ang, 3.52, 4.08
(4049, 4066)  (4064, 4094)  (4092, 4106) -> -2.9 Ang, 4.21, 3.57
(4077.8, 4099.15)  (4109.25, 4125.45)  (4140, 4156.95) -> -0.2 Ang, 3.94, 4.13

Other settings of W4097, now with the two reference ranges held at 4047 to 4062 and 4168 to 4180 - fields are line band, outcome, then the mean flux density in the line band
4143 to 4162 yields 0.02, 4.2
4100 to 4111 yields 0.16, 3.68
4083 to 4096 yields 0.06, 4.06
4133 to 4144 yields 0.07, 4.01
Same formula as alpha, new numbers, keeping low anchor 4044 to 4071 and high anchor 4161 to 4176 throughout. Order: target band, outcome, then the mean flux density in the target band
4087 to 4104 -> 0.17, 3.65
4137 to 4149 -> 0.09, 4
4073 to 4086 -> -0.01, 4.29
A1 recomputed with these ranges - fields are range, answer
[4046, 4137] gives 4.15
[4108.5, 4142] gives 4.2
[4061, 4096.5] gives 4.18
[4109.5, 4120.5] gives 3.93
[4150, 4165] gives 4.12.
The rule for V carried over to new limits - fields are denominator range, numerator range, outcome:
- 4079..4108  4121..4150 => 1.16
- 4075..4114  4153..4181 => 1.13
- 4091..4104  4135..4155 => 1.20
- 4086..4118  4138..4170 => 1.15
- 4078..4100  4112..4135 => 1.13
